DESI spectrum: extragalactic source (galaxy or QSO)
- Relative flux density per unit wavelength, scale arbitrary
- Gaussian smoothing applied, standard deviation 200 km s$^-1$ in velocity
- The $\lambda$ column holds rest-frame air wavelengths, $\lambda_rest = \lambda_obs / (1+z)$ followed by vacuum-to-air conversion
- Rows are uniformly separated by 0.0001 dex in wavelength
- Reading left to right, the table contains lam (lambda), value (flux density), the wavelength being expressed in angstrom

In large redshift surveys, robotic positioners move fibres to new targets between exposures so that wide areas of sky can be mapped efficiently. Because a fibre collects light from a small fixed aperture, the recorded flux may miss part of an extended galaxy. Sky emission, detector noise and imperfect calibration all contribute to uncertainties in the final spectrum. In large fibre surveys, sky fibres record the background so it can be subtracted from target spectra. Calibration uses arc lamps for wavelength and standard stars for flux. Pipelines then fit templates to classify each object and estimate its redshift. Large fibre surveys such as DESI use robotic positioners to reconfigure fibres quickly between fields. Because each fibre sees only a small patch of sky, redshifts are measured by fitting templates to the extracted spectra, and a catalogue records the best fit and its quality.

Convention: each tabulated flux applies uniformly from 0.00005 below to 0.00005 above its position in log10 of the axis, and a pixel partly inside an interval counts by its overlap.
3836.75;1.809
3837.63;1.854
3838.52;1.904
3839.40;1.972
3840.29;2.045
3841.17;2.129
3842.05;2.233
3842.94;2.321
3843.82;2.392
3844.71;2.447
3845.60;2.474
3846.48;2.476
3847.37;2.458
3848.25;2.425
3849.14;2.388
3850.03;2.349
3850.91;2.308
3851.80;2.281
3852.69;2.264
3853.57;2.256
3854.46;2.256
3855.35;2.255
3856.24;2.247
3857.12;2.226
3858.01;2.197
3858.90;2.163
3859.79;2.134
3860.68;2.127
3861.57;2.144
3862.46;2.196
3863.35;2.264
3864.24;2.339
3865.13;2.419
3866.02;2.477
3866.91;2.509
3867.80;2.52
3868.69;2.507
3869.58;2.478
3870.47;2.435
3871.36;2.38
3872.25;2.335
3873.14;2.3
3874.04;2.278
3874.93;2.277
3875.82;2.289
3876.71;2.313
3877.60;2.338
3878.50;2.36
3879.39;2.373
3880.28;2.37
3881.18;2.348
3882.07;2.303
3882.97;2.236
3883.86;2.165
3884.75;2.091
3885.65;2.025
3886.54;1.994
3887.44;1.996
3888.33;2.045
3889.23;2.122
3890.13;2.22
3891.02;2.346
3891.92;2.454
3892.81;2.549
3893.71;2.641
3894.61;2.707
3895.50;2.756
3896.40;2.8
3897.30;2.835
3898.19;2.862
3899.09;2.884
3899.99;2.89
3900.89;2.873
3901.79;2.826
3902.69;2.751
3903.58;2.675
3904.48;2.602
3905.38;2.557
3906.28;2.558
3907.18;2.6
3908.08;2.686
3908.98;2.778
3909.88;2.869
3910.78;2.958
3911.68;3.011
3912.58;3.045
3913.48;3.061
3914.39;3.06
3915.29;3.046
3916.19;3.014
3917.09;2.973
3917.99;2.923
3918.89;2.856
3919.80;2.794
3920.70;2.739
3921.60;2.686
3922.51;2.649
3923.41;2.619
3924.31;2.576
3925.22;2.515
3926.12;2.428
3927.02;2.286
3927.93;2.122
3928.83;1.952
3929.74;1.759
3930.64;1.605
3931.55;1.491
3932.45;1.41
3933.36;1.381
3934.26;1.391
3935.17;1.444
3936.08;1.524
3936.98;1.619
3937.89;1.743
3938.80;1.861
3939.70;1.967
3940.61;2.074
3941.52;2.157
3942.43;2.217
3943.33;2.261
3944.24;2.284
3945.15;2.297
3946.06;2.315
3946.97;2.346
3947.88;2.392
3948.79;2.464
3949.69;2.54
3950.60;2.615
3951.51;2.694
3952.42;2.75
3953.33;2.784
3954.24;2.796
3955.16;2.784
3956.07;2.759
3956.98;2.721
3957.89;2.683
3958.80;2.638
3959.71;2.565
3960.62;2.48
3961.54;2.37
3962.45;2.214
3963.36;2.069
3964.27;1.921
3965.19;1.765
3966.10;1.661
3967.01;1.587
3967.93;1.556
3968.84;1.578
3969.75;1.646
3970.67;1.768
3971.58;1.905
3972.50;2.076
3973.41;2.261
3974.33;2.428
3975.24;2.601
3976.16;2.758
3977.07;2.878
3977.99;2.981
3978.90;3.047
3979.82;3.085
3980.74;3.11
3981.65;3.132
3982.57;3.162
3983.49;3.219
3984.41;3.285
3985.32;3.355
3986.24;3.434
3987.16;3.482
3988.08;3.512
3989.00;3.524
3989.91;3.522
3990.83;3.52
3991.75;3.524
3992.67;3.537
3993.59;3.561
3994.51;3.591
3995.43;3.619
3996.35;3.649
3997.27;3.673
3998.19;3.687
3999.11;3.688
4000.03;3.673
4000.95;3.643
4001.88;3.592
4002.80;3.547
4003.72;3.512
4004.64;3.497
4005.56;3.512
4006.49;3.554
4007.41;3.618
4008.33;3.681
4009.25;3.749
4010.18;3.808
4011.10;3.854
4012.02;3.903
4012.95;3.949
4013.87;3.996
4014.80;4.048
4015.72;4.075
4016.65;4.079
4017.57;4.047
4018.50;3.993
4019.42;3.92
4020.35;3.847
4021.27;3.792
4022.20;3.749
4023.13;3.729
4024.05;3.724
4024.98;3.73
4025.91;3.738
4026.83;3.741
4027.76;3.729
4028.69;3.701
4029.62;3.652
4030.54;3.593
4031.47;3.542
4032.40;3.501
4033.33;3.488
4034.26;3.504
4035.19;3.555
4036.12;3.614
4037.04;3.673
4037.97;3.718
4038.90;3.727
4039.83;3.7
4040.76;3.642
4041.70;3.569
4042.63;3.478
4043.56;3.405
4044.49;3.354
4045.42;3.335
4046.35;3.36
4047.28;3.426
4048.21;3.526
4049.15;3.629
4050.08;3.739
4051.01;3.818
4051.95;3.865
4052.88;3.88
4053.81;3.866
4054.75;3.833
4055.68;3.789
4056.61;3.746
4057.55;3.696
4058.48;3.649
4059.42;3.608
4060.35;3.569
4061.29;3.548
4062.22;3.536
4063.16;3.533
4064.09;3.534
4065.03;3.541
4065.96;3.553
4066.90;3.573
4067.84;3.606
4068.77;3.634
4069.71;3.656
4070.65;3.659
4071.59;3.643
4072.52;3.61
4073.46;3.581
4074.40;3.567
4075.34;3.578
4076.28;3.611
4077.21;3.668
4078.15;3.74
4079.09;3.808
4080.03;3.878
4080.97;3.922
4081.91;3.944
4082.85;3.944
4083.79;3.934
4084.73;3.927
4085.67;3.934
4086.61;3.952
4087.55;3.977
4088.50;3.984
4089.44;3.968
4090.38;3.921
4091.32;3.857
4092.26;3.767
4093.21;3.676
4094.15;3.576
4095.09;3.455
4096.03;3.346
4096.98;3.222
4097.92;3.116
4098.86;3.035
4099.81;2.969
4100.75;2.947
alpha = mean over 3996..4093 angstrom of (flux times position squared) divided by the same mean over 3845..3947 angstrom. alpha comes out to 1.7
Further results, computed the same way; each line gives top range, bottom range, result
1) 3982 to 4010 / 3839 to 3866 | 1.67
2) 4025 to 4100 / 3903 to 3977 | 1.66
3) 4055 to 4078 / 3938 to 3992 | 1.49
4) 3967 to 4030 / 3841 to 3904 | 1.51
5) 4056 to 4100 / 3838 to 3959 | 1.67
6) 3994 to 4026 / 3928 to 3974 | 1.84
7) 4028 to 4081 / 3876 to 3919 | 1.51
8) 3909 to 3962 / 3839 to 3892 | 1.09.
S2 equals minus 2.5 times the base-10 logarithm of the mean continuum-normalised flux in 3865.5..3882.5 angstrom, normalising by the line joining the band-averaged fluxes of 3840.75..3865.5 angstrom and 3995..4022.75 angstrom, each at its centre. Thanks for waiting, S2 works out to 0.048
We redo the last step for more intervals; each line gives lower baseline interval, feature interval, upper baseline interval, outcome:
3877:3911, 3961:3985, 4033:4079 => 0.27 mag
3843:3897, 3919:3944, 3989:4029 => 0.39 mag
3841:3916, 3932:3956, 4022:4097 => 0.32 mag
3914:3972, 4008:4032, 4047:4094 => -0.21 mag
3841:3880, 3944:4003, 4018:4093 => 0.12 mag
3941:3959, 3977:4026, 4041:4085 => -0.18 mag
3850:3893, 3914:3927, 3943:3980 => -0.19 mag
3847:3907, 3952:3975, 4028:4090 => 0.32 mag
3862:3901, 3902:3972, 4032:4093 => 0.18 mag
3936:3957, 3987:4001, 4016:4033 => -0.12 mag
